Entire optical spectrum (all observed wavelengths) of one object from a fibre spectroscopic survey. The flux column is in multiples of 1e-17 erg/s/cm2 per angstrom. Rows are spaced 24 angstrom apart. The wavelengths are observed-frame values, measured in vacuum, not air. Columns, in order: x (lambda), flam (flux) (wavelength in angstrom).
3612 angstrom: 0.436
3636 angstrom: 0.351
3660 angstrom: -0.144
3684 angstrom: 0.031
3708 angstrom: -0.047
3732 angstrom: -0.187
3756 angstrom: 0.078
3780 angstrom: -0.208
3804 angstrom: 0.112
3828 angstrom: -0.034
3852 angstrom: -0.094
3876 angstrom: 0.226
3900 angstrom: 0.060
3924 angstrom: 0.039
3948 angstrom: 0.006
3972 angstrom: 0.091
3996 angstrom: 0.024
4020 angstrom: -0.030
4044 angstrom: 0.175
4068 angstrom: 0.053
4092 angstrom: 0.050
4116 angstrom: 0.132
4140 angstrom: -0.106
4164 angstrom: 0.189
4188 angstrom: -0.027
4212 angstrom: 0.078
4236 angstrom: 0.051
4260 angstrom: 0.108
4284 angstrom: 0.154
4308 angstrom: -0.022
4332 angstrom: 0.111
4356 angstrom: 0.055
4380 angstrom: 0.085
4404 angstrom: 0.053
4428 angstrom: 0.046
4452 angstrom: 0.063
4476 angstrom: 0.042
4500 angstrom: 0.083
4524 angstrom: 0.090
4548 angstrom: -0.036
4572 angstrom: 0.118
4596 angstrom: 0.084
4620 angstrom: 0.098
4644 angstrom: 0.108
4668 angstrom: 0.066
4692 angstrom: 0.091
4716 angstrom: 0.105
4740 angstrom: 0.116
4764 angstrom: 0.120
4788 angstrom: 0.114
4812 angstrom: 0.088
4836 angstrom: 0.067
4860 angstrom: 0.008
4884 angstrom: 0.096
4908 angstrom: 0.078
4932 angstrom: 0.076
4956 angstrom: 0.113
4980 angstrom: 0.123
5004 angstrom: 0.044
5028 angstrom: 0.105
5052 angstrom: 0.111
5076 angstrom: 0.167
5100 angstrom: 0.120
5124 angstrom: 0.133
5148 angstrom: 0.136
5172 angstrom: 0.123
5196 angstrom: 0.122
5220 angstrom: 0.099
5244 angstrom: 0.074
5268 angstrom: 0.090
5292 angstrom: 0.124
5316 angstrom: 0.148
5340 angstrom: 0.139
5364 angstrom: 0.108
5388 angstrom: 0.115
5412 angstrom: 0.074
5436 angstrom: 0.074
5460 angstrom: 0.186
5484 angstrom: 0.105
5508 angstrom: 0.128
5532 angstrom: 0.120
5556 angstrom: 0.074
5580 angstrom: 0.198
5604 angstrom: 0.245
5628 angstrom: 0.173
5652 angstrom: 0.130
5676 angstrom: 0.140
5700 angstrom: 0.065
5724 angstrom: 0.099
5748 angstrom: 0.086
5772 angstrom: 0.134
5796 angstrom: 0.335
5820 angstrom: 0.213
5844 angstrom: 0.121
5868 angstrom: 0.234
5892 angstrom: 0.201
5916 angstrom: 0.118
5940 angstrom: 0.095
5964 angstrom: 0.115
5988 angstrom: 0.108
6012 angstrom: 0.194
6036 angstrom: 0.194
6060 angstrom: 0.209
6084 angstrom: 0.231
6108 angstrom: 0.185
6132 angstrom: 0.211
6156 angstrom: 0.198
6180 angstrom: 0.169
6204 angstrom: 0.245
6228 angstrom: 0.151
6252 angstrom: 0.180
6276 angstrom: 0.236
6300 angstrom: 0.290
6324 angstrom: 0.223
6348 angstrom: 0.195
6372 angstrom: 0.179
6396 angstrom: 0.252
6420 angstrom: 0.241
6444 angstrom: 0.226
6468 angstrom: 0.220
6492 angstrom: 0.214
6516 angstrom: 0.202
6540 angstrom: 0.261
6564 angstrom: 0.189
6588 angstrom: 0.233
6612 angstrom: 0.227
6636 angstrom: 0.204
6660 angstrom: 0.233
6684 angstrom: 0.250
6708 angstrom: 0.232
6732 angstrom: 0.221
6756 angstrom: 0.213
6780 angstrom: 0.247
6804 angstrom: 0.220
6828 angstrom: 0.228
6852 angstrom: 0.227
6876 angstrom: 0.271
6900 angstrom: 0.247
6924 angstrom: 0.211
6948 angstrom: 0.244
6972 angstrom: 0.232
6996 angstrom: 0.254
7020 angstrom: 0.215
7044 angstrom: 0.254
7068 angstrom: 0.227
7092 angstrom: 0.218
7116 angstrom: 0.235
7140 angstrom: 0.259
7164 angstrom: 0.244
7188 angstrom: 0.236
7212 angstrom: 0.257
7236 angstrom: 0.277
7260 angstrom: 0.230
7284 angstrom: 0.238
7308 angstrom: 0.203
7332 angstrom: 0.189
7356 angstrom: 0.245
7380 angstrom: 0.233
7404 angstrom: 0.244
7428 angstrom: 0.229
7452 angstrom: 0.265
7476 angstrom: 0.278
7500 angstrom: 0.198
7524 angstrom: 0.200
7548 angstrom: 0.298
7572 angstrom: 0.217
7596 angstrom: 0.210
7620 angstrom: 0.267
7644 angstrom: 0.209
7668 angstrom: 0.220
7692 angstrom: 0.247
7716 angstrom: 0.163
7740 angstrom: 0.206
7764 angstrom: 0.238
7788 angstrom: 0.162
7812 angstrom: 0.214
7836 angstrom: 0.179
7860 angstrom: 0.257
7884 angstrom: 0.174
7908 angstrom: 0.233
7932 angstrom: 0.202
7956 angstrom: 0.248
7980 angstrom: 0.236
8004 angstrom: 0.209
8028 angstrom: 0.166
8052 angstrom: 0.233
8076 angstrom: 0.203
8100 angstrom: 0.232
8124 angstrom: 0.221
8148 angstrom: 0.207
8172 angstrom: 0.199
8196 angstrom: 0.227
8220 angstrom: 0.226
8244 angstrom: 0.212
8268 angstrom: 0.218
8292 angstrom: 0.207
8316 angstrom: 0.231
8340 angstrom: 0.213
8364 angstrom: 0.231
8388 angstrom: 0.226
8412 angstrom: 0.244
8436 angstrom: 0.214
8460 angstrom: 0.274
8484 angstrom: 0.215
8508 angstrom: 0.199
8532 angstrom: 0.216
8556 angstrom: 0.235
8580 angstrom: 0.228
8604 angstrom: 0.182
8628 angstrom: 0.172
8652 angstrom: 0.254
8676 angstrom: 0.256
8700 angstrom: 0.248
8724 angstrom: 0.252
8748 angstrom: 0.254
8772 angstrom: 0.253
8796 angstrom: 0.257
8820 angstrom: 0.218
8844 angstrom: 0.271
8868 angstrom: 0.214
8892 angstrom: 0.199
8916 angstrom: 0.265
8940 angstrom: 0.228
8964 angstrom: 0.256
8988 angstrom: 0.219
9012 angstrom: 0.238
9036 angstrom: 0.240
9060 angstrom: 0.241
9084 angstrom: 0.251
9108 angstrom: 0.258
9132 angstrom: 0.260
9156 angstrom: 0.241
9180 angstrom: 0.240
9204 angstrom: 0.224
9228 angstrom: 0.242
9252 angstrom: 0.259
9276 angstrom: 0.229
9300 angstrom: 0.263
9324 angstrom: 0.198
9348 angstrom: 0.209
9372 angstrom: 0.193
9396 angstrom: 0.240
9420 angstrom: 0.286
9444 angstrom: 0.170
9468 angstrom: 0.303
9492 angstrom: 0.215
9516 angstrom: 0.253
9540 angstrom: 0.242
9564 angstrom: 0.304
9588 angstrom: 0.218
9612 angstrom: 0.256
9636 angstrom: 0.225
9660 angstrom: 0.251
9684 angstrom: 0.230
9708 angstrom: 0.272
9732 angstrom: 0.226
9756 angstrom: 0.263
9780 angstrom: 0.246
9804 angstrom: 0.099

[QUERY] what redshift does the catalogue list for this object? 0.506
